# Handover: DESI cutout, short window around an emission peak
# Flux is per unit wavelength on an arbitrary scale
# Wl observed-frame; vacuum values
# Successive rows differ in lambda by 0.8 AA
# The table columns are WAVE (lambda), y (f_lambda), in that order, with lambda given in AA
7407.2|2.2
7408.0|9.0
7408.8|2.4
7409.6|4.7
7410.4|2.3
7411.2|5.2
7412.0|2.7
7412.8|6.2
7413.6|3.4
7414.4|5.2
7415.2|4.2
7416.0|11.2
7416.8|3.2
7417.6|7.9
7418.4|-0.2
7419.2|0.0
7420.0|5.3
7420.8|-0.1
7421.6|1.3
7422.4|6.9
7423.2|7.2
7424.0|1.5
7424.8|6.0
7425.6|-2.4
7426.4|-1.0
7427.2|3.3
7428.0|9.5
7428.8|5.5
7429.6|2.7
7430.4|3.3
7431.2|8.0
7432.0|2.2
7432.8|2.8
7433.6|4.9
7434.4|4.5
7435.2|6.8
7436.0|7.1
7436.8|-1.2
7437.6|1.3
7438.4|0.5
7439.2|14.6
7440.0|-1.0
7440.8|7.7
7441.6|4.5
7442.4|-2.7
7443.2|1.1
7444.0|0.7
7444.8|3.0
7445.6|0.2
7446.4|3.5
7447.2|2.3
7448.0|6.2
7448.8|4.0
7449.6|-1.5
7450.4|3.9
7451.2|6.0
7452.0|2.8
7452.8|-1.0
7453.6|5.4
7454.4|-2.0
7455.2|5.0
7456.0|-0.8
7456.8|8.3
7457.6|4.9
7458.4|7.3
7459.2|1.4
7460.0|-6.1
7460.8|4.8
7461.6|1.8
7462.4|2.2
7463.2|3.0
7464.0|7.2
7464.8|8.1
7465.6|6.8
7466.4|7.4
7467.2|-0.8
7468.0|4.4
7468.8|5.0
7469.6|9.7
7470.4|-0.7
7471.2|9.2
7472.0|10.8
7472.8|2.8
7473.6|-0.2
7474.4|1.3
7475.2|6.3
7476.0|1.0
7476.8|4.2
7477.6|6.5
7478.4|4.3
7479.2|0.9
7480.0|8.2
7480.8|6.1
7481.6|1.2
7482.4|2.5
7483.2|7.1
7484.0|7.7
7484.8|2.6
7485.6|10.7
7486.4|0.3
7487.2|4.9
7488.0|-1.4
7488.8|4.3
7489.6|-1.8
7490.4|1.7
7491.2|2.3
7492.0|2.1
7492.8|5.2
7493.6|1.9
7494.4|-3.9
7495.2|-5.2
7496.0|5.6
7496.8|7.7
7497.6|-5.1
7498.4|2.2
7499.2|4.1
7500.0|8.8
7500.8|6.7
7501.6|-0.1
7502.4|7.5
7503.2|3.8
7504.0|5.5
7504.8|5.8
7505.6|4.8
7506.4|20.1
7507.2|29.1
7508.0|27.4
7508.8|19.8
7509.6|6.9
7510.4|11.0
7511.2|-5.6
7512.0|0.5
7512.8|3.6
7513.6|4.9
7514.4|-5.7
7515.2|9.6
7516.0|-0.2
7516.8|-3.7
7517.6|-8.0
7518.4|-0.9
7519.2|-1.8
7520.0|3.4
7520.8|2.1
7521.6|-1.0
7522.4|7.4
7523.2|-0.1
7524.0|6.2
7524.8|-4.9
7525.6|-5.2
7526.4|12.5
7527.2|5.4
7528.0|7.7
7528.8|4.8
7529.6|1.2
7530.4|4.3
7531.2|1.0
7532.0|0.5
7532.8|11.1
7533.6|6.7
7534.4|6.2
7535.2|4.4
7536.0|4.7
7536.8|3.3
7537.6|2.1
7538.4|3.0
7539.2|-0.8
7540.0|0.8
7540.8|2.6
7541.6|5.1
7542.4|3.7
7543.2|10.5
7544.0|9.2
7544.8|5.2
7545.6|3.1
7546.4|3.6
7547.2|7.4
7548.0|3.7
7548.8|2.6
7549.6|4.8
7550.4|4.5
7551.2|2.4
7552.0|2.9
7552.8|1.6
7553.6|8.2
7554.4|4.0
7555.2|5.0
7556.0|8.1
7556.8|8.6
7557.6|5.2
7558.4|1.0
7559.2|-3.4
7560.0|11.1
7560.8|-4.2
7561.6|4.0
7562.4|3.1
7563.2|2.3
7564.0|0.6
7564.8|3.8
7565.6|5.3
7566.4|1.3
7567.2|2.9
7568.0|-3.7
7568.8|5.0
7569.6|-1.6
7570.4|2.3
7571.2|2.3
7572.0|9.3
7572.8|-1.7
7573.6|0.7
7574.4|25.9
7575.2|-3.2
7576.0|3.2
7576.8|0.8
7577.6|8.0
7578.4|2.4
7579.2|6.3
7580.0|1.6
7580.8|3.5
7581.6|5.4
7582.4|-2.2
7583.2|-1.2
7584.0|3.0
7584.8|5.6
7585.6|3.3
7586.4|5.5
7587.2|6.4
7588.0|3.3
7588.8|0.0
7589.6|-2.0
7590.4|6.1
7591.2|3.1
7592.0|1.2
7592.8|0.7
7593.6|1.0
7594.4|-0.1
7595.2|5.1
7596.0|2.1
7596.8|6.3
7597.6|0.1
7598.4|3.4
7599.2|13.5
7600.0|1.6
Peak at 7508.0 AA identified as H-gamma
